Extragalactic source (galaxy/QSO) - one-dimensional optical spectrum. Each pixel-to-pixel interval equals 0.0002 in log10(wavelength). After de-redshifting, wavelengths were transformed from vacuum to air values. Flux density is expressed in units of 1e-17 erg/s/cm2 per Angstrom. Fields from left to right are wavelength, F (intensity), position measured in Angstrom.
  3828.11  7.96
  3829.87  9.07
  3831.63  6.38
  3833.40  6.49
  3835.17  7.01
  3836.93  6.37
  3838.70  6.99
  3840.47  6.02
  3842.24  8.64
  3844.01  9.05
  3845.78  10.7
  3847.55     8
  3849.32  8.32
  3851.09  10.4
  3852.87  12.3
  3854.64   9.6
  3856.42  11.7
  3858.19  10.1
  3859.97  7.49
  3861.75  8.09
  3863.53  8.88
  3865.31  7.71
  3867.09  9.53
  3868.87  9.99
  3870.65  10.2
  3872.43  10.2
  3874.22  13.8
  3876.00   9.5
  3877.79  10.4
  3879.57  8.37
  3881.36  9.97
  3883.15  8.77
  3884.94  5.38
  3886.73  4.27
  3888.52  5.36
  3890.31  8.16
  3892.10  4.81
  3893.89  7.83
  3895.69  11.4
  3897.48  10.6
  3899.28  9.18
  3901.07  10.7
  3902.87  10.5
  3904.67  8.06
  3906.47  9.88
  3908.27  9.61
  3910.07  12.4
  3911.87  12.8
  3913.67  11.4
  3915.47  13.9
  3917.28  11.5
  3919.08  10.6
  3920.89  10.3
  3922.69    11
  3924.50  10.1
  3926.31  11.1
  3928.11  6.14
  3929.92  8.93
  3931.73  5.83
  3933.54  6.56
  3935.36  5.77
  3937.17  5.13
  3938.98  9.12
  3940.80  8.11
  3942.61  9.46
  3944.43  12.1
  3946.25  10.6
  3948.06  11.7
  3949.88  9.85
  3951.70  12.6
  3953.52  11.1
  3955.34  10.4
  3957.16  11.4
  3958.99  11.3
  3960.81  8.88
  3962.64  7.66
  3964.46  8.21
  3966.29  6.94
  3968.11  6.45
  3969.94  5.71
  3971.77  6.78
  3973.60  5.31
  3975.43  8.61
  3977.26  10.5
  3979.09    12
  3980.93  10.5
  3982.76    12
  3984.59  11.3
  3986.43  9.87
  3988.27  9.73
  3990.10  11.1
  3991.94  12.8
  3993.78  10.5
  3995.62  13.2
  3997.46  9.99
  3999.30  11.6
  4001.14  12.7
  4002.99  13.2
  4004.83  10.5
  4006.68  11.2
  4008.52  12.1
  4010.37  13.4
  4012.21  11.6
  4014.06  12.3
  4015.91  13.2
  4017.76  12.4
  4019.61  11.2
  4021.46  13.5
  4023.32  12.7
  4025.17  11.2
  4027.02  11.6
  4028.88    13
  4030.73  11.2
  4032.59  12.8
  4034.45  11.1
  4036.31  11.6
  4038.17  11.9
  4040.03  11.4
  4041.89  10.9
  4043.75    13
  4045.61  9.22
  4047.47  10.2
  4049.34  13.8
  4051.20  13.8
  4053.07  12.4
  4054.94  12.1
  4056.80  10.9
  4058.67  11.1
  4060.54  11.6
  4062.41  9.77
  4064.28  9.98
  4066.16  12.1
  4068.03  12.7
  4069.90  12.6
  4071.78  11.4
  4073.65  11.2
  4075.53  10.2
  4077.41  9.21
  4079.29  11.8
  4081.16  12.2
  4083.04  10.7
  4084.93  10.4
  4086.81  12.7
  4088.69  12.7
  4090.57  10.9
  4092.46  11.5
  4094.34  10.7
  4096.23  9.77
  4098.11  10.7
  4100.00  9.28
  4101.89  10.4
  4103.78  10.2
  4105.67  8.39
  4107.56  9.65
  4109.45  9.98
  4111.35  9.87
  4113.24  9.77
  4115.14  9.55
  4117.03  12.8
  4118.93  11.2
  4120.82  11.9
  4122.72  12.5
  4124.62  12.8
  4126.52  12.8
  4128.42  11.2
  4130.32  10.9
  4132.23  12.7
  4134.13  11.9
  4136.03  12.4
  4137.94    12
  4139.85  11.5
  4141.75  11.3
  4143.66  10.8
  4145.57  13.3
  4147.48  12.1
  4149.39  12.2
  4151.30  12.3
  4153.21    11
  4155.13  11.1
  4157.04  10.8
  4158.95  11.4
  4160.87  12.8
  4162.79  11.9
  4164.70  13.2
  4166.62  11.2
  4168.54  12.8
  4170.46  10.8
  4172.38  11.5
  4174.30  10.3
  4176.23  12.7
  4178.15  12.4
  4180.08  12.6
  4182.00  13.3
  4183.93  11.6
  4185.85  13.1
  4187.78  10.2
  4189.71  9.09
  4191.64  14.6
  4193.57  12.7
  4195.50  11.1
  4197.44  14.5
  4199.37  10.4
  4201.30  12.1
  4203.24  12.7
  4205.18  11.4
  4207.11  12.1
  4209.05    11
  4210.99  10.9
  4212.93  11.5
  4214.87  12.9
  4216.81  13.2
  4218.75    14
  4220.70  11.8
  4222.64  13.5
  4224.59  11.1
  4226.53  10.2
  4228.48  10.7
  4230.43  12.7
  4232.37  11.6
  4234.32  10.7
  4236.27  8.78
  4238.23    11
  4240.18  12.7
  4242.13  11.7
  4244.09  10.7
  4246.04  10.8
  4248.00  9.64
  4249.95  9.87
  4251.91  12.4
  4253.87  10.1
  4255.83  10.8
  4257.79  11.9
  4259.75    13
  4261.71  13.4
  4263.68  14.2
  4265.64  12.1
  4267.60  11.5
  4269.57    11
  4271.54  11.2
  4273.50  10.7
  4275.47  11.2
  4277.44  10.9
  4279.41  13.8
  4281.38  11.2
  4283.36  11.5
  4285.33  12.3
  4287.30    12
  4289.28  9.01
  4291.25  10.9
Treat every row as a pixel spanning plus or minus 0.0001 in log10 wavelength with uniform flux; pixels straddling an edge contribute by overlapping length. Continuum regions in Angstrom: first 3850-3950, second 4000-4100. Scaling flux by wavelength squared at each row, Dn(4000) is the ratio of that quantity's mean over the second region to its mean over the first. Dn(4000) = 1.33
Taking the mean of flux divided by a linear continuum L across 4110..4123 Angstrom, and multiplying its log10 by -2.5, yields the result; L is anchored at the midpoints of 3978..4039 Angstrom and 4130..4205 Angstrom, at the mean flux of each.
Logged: 0.09 mag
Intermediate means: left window 11.8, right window 11.9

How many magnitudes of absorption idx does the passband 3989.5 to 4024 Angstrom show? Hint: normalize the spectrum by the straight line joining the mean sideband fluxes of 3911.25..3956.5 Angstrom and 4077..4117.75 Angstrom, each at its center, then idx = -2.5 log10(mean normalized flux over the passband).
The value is -0.18 mag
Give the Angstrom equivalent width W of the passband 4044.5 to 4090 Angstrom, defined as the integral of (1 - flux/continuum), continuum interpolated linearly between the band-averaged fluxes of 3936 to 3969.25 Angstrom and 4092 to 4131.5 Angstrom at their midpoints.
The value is -4.6 Angstrom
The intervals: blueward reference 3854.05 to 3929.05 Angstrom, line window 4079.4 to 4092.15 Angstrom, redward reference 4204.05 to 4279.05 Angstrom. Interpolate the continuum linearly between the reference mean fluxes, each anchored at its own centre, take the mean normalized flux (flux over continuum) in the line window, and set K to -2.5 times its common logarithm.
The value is -0.09 mag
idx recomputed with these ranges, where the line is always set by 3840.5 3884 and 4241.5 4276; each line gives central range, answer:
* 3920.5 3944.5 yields 0.18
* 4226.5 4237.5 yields 0.05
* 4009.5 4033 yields -0.19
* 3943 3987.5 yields 0.05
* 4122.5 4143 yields -0.10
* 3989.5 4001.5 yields -0.14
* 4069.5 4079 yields -0.03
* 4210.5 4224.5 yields -0.11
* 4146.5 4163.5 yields -0.07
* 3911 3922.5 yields -0.19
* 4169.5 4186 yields -0.09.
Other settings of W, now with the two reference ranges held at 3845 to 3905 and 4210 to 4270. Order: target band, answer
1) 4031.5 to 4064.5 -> -4.00 Angstrom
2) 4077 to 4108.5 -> -0.19 Angstrom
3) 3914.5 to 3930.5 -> -1.65 Angstrom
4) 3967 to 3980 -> 2.54 Angstrom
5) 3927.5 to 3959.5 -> 1.26 Angstrom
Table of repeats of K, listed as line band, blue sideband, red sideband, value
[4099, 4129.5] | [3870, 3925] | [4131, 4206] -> 0.07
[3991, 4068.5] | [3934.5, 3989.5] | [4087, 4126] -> -0.18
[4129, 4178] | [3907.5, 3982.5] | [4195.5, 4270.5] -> -0.07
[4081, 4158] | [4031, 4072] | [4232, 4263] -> 0.03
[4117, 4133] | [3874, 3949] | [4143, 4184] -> -0.05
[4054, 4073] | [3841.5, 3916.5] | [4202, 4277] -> -0.09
